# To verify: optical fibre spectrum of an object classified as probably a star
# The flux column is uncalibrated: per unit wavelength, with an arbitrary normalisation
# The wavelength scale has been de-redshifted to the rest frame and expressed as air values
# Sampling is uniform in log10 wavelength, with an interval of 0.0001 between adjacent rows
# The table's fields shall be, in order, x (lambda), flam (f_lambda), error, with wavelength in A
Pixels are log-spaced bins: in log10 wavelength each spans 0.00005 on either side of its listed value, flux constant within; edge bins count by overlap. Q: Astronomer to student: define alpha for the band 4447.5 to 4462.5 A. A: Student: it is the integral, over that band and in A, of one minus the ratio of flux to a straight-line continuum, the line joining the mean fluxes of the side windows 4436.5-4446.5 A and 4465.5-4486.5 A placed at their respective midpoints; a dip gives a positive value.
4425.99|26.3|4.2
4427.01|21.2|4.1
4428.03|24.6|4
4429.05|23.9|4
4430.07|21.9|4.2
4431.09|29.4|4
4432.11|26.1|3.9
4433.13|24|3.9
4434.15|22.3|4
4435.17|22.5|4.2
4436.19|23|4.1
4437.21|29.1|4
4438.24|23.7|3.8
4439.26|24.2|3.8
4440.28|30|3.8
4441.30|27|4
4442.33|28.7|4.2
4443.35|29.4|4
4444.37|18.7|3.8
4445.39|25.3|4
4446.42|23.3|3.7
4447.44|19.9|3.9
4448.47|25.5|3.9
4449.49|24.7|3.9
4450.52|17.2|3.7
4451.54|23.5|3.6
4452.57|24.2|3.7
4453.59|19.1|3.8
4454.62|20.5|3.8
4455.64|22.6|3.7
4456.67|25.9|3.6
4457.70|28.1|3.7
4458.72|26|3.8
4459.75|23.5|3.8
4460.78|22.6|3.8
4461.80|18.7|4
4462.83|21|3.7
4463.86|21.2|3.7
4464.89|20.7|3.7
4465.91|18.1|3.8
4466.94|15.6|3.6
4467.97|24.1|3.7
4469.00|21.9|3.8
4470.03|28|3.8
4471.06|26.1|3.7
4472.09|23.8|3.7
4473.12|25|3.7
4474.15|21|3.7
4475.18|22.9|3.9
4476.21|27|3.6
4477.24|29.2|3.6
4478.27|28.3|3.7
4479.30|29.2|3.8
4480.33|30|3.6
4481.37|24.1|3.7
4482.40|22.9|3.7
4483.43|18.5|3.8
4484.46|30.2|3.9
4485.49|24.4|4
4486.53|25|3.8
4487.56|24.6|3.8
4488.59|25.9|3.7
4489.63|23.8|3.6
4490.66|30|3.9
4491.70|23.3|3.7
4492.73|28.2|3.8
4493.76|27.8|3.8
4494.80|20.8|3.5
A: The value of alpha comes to 1.5 A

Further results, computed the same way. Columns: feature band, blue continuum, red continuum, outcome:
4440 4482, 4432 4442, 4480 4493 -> 2.3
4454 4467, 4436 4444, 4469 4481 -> 2.2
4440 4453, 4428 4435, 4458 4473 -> -0.4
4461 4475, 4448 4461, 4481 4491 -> 1.2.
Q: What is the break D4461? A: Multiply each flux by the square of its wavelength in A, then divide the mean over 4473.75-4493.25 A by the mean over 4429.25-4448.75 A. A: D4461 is 1.05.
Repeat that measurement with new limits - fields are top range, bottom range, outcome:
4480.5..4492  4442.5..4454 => 1.10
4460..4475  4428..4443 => 0.88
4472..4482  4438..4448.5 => 1.06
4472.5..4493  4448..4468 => 1.17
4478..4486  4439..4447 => 1.02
